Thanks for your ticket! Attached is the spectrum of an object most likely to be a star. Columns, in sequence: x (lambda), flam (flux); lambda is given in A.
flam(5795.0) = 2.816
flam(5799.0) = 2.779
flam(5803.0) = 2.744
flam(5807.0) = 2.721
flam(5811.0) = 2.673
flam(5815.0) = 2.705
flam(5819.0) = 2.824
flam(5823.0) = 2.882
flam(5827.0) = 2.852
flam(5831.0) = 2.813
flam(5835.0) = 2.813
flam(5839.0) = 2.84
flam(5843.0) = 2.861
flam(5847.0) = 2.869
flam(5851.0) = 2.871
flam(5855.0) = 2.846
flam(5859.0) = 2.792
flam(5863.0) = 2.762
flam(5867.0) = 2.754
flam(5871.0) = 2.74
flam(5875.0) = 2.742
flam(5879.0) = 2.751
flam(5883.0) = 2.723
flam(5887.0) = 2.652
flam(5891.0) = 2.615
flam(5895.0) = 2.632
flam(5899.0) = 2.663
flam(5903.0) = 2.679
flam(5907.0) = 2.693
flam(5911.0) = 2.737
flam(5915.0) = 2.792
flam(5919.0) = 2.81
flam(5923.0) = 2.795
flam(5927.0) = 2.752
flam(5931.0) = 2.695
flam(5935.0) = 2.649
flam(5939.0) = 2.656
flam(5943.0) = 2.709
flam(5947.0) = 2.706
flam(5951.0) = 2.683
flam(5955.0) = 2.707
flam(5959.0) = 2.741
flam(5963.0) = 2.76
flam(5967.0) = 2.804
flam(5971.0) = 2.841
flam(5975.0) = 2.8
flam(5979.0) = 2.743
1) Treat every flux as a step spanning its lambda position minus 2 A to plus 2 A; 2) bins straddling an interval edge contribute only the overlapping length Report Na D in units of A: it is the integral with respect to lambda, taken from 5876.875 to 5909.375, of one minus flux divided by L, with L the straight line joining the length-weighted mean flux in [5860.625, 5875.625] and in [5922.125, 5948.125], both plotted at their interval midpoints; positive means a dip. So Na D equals 0.7 A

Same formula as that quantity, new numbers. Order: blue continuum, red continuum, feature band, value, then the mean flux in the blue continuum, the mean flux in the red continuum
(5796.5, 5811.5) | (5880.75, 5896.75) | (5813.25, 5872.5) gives -2.5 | 2.74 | 2.66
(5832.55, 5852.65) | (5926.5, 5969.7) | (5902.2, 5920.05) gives 0.1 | 2.85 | 2.72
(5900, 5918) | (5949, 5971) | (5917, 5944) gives 0.1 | 2.73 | 2.75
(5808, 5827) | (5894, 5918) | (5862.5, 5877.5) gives -0.1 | 2.78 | 2.71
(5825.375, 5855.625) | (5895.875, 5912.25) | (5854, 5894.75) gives 0.5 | 2.85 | 2.69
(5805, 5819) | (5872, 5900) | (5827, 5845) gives -0.8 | 2.72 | 2.69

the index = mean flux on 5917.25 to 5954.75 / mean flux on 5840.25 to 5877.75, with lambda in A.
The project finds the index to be 0.97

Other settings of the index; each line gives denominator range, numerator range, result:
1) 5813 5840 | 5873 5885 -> 0.97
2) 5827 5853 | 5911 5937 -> 0.97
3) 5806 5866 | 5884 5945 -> 0.96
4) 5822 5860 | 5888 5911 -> 0.94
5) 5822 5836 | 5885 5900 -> 0.93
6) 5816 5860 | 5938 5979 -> 0.97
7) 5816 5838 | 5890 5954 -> 0.96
